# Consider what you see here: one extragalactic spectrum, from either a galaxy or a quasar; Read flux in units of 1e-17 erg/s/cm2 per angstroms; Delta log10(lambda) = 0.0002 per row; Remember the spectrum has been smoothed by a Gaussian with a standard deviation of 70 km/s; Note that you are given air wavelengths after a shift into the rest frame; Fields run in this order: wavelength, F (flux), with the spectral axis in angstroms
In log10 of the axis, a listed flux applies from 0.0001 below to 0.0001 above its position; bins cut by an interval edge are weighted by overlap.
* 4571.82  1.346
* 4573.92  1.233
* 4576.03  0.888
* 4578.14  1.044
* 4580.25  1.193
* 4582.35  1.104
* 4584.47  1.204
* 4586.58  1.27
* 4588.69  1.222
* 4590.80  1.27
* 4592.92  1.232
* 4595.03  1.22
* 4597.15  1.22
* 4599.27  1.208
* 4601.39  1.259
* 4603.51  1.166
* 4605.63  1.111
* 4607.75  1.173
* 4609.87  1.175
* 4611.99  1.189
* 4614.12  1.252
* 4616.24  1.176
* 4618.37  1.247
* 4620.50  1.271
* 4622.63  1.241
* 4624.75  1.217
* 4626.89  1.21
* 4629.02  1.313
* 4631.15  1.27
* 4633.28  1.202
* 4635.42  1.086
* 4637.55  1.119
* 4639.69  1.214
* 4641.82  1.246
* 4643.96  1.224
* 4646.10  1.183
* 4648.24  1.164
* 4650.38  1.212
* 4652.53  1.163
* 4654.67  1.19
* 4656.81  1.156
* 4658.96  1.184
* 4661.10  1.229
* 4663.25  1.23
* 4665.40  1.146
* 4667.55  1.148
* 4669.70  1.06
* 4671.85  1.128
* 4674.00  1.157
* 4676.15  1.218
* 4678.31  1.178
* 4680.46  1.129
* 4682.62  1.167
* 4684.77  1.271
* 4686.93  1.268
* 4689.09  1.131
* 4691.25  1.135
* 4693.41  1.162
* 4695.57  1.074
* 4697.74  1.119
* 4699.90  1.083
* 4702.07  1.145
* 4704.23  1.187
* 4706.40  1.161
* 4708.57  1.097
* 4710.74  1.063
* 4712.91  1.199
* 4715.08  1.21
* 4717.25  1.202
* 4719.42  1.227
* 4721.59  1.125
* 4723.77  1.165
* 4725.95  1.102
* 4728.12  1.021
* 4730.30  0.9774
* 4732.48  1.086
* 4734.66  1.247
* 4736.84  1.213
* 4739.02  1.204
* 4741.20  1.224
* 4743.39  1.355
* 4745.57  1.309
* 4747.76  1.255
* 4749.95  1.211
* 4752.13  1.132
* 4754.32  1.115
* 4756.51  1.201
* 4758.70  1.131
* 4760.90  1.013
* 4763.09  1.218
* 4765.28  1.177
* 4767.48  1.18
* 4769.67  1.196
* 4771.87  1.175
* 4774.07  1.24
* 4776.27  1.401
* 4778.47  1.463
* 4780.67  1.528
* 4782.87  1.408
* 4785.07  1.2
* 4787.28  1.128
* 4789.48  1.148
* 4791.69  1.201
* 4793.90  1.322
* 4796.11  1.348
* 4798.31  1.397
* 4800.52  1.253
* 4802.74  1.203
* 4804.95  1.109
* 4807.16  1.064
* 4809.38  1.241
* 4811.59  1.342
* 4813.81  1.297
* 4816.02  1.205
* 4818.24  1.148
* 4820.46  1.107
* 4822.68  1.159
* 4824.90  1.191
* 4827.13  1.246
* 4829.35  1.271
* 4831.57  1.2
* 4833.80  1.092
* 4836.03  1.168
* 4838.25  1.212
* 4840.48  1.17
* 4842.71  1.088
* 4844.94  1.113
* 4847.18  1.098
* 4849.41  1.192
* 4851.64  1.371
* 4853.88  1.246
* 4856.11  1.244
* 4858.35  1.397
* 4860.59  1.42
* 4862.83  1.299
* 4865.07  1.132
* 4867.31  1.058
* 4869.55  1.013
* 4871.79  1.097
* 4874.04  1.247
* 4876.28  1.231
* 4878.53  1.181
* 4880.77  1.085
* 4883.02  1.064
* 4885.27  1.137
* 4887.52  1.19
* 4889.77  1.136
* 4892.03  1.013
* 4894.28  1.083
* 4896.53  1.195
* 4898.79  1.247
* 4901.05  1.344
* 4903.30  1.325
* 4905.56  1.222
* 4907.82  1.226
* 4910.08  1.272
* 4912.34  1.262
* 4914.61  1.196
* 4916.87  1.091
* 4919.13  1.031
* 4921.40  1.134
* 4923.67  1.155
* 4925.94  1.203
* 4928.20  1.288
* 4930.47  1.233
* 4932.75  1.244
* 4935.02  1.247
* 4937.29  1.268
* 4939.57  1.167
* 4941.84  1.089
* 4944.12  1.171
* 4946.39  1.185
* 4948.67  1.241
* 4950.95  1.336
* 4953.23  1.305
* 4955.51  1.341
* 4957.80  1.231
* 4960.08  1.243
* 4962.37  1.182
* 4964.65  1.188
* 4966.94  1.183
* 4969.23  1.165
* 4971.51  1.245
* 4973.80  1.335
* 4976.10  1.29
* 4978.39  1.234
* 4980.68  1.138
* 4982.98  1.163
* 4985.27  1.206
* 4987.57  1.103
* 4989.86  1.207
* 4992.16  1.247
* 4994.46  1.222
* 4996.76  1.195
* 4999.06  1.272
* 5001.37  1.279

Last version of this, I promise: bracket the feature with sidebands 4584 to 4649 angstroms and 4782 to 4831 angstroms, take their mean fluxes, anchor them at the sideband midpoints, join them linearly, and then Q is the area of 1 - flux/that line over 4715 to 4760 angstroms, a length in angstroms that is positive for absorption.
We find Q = 1.7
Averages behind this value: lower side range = 1.21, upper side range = 1.23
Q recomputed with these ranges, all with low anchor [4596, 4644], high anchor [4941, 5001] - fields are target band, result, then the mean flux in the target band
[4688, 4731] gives 2.9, 1.13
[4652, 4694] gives 1.3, 1.17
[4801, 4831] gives 0.4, 1.2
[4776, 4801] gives -2.1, 1.32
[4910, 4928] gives 0.8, 1.17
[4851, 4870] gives -0.5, 1.25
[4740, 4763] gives 0.3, 1.2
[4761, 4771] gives 0.3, 1.18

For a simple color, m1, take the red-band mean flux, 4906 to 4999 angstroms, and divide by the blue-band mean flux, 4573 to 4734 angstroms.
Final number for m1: 1.0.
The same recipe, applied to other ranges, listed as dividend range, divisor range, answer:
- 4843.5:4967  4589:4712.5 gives 1.02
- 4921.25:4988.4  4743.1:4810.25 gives 0.99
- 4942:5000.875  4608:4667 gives 1.02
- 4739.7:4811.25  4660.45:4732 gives 1.08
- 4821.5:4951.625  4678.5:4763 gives 1.03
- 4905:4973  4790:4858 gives 1.00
